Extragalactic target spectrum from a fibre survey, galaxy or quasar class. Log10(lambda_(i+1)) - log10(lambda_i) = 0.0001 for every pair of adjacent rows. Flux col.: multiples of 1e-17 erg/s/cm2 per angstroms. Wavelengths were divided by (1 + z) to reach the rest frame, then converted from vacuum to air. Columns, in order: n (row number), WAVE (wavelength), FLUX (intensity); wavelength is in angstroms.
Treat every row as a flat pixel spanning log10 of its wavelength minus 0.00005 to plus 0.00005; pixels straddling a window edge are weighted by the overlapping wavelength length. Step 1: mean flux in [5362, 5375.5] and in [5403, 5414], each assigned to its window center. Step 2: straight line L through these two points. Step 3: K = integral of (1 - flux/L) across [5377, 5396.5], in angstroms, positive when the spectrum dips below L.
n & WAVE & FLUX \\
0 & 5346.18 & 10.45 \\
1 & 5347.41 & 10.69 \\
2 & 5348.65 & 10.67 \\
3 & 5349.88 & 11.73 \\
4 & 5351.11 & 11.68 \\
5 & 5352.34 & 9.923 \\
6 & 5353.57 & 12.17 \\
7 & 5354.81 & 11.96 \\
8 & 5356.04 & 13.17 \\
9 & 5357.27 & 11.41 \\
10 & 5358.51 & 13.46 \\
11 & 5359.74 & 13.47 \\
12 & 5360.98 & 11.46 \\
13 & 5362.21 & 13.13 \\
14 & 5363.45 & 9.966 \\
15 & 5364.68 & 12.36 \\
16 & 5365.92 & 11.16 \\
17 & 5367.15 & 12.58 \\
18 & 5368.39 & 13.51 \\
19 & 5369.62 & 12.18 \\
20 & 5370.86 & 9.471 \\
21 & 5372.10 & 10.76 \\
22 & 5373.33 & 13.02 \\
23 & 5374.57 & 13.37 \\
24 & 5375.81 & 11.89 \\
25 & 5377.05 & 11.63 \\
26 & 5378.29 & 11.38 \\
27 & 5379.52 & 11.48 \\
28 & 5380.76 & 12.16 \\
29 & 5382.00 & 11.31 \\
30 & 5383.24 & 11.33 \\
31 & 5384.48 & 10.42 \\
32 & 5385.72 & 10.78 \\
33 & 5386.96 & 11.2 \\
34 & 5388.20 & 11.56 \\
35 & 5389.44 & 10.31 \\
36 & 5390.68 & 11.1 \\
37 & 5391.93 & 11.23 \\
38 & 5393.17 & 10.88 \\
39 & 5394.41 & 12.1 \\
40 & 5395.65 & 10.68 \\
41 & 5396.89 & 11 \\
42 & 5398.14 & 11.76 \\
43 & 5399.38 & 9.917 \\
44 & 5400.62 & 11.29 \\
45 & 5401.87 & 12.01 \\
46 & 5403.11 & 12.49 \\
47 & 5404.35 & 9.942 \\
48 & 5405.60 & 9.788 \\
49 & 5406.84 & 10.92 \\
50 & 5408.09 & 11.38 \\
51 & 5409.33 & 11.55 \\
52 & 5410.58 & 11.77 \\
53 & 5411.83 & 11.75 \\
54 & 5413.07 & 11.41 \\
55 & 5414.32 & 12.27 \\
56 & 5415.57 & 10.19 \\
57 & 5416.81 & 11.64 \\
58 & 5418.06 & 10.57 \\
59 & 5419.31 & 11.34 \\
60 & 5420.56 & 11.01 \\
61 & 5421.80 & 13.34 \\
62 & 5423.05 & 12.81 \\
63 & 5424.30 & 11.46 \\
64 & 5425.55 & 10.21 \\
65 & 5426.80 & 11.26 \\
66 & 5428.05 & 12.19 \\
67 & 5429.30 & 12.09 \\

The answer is 0.6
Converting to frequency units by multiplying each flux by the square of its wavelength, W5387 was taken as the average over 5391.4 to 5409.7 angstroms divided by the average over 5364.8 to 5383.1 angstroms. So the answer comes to 0.95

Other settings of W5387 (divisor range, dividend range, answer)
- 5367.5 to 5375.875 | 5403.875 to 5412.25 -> 0.93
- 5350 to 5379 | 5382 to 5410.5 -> 0.94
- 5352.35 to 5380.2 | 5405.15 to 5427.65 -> 0.97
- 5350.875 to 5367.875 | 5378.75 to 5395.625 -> 0.94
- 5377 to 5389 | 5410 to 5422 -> 1.03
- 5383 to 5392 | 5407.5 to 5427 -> 1.06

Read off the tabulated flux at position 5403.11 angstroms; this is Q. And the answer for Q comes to 12.49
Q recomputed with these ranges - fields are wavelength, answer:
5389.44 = 10.31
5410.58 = 11.77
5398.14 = 11.76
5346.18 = 10.45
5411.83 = 11.75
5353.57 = 12.17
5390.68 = 11.1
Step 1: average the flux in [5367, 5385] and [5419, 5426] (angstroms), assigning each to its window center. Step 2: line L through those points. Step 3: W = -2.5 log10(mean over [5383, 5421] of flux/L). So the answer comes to 0.06 mag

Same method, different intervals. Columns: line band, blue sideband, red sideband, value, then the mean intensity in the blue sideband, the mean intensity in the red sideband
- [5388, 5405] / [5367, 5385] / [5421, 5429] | 0.062 mag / 11.8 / 11.9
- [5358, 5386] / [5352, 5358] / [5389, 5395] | -0.031 mag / 11.8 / 11.1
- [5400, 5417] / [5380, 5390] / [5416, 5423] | 0.017 mag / 11.1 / 11.7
